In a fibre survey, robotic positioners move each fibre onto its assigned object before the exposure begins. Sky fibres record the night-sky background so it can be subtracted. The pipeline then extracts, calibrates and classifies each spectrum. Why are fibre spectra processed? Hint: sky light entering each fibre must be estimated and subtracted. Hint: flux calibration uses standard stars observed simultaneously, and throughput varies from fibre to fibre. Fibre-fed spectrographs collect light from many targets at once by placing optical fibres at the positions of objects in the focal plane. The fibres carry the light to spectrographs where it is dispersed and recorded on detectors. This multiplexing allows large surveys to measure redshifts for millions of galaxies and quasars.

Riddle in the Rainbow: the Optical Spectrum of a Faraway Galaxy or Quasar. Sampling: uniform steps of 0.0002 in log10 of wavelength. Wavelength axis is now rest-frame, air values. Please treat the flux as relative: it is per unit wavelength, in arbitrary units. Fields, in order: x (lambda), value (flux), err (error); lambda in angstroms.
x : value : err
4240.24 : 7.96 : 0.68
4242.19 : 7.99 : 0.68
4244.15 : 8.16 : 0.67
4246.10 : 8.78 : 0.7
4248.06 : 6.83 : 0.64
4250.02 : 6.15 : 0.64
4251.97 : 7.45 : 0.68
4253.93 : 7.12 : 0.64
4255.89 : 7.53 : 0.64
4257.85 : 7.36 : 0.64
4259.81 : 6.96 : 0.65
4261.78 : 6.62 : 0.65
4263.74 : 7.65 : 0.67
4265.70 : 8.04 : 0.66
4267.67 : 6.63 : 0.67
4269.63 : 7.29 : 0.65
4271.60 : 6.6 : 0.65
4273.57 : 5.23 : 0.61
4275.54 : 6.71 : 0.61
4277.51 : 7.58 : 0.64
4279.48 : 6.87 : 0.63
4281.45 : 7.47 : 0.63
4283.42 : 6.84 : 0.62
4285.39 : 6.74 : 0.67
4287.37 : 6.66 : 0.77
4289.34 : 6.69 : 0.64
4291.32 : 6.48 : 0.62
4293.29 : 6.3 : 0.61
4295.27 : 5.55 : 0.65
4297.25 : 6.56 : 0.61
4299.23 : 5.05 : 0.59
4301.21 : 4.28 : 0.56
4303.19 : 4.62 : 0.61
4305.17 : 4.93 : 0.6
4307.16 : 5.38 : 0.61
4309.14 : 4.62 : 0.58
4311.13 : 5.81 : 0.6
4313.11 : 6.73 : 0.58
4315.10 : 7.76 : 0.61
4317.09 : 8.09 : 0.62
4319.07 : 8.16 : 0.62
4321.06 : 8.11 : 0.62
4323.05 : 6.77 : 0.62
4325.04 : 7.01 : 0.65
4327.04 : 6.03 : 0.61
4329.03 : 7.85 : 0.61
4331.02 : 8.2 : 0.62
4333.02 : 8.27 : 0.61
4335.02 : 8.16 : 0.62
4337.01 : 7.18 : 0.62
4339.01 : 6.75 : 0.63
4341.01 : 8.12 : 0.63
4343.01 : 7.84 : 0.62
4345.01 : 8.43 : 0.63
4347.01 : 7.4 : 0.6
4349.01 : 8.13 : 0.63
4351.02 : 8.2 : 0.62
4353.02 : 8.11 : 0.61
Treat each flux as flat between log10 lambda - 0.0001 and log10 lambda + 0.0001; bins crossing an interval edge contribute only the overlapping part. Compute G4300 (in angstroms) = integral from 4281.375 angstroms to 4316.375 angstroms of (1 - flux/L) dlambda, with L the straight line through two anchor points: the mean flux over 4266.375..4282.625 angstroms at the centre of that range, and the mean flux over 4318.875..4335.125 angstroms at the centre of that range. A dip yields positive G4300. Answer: 5.6 angstroms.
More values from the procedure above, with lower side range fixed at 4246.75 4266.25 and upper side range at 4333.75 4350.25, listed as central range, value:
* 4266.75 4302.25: 4.6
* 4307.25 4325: 1.6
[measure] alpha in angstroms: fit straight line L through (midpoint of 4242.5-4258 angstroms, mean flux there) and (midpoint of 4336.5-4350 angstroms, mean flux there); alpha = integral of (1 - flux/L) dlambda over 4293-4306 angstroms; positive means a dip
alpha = 4.0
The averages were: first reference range 7.45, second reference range 7.71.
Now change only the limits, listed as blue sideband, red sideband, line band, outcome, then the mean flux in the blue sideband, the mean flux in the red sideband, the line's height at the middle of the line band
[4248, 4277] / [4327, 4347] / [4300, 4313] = 4.1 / 6.96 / 7.75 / 7.43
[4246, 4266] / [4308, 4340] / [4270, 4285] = 0.9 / 7.23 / 7.21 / 7.22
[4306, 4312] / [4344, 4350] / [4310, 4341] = -4.9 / 5.24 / 7.99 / 6.44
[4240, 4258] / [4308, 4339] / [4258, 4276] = 1.4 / 7.52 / 7.23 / 7.45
